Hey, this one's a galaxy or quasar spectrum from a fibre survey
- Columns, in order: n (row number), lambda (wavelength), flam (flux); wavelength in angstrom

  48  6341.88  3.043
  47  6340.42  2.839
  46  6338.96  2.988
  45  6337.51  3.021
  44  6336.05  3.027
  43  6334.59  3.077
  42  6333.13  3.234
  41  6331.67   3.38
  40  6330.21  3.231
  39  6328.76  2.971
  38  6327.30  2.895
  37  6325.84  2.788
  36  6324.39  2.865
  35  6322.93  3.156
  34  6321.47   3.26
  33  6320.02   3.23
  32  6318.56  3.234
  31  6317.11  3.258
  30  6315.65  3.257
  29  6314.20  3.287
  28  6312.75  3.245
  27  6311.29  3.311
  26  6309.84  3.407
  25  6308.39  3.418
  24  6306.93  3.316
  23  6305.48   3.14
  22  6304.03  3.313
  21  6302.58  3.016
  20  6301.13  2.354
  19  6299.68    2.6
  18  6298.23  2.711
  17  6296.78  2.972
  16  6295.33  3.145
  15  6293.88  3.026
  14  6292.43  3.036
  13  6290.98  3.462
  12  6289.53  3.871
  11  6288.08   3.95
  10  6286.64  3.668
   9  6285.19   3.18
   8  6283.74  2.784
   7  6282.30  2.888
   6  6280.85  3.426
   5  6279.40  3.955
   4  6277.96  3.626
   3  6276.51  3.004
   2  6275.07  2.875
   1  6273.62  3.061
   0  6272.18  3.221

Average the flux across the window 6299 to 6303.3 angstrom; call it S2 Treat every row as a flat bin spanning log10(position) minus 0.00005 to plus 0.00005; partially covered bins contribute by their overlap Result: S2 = 2.66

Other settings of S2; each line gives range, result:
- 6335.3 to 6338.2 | 3.02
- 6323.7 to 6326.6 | 2.83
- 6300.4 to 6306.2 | 2.96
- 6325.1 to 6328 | 2.84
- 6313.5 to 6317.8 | 3.27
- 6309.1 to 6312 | 3.37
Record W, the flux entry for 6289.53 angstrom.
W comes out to 3.871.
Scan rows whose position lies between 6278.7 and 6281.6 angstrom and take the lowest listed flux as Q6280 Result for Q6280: 3.426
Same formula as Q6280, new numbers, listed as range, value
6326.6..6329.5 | 2.895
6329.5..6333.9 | 3.231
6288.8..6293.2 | 3.036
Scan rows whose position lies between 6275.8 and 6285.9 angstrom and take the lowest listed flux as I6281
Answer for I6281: 2.784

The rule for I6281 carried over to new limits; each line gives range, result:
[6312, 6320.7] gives 3.23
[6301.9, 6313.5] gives 3.016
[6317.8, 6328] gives 2.788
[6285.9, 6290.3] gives 3.668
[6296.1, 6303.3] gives 2.354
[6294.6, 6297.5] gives 2.972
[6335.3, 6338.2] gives 3.021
